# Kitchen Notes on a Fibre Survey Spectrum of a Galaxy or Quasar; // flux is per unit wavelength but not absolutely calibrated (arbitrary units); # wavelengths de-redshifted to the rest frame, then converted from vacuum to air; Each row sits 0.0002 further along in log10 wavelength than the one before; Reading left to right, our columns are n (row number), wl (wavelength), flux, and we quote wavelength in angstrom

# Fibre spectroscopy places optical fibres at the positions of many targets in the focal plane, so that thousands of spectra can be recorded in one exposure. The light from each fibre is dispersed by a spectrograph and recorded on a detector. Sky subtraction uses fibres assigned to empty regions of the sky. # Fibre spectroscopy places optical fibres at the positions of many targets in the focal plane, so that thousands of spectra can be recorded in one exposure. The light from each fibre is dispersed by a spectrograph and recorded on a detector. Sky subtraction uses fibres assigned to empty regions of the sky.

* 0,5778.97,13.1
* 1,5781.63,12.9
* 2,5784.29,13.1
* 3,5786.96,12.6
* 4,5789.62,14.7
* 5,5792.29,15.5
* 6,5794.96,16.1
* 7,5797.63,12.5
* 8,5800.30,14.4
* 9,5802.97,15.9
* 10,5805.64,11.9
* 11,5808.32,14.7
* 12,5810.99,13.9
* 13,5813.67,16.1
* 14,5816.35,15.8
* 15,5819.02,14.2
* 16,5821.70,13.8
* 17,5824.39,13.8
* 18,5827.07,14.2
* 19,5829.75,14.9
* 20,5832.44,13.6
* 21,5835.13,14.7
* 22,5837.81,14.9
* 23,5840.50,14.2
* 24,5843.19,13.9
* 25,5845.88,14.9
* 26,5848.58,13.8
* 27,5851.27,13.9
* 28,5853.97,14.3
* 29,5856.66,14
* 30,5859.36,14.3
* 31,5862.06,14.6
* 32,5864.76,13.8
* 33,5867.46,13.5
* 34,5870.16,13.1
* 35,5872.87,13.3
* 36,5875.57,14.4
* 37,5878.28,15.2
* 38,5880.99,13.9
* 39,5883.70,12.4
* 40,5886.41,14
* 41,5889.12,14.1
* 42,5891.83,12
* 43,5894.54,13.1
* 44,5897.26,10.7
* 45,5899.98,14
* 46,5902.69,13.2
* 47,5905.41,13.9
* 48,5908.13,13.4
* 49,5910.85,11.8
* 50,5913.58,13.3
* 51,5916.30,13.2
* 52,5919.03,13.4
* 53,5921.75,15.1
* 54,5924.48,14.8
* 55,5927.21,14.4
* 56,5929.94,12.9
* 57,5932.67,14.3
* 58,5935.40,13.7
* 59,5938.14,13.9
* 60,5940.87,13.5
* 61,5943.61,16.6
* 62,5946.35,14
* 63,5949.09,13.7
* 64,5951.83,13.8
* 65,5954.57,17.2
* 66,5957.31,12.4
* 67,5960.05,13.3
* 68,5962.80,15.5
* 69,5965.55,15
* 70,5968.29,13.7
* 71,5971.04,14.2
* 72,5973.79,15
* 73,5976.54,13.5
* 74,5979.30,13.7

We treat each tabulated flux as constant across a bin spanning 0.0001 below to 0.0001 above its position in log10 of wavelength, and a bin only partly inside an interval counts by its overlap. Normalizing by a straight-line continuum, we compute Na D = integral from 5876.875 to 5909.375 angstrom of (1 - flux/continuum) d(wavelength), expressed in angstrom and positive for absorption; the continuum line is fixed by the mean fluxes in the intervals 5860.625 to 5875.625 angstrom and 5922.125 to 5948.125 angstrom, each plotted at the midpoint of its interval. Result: 1.4 angstrom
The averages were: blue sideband 13.7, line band 13.3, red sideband 14.3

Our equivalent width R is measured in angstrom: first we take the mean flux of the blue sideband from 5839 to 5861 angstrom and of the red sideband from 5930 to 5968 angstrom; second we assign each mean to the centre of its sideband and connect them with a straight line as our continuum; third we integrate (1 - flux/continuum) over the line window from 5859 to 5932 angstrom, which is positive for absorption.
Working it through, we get 3.5 angstrom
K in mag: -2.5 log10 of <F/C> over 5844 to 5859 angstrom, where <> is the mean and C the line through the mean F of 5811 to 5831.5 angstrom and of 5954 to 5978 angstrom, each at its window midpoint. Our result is 0.03 mag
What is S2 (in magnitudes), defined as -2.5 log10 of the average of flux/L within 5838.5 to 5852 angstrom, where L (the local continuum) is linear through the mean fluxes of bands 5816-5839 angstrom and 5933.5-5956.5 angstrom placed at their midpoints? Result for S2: 0.02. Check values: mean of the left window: 14.4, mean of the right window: 14.5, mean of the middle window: 14.2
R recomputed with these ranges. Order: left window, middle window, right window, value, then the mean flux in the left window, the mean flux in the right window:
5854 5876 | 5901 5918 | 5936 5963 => 1.2 angstrom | 13.9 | 14.3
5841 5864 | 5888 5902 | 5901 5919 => 0.7 angstrom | 14.2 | 13.2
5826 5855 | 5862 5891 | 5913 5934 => 0.8 angstrom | 14.3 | 14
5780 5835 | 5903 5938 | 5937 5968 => 1.7 angstrom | 14.2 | 14.4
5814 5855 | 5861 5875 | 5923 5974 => 0.7 angstrom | 14.4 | 14.3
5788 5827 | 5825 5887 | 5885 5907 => -1.5 angstrom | 14.5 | 13.1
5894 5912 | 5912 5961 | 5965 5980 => -2.1 angstrom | 12.9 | 14.2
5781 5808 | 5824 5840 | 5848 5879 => -0.4 angstrom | 14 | 14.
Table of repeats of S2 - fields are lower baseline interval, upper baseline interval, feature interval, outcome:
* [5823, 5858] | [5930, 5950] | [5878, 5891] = 0.04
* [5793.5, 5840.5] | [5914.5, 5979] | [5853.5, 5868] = 0.02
